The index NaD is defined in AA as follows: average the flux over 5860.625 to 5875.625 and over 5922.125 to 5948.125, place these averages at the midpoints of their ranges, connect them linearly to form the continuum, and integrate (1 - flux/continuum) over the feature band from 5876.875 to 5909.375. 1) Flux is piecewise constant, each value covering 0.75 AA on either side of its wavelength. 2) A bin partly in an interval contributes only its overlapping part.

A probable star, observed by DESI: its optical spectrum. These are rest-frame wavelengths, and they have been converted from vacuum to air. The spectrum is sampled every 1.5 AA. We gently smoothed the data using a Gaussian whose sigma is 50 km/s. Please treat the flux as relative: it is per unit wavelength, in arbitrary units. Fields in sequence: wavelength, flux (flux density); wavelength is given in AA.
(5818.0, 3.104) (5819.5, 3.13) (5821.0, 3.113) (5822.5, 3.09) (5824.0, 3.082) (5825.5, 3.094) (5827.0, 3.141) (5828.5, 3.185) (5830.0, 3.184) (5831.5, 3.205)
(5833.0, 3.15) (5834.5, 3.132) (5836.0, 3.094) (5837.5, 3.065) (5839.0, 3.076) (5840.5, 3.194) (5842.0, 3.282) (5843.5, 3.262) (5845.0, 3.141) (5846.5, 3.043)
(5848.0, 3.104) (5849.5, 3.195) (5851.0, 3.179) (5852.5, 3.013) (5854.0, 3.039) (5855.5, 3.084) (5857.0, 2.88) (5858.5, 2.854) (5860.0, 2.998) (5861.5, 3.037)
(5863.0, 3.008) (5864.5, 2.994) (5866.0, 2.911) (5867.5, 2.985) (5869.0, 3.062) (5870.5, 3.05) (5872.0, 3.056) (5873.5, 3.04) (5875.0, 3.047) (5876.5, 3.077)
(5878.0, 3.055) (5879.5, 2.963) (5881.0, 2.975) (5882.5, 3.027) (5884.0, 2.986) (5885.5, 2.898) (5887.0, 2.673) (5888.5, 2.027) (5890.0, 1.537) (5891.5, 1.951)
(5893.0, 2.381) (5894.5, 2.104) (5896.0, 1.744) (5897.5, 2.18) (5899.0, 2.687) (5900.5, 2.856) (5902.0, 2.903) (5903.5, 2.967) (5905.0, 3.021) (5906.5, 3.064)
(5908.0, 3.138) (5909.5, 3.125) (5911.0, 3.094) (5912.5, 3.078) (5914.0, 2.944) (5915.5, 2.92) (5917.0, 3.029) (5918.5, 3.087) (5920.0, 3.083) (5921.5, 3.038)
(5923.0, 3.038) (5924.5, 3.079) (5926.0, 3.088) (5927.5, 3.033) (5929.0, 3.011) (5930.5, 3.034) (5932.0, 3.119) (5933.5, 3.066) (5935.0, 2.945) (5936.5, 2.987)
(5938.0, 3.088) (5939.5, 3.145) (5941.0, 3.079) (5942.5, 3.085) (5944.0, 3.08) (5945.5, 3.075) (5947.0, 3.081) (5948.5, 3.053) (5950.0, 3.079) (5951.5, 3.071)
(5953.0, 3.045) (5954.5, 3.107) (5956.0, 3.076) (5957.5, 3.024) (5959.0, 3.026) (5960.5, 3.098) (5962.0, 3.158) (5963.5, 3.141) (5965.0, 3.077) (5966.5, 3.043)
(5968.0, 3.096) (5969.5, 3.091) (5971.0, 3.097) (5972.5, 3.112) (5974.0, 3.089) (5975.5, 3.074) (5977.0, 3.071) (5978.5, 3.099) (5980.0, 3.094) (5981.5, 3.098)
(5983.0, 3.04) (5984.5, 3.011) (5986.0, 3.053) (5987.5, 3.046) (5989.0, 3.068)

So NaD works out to 4.2 AA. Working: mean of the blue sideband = 3.02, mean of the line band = 2.64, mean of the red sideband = 3.06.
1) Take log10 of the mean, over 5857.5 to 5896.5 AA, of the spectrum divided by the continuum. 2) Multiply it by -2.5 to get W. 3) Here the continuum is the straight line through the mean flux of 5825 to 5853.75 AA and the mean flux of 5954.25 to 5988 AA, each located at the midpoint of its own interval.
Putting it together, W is 0.14 mag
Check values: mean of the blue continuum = 3.14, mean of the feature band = 2.75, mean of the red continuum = 3.08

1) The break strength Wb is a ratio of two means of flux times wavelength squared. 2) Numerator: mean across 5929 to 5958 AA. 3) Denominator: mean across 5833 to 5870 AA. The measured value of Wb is 1.03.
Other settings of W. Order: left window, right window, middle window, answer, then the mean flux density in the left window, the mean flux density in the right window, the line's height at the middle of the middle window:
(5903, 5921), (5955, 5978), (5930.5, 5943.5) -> 0.00 mag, 3.05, 3.09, 3.06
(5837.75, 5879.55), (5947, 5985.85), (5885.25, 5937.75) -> 0.10 mag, 3.06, 3.08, 3.07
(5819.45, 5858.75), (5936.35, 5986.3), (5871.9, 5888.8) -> 0.07 mag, 3.11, 3.08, 3.1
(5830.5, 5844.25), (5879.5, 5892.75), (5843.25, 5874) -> -0.06 mag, 3.16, 2.53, 2.89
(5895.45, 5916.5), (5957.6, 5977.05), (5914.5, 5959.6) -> -0.03 mag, 2.85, 3.09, 2.97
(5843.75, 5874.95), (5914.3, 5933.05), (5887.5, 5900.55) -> 0.38 mag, 3.04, 3.04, 3.04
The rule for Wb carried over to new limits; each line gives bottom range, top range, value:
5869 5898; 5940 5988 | 1.20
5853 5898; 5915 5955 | 1.13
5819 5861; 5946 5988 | 1.03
